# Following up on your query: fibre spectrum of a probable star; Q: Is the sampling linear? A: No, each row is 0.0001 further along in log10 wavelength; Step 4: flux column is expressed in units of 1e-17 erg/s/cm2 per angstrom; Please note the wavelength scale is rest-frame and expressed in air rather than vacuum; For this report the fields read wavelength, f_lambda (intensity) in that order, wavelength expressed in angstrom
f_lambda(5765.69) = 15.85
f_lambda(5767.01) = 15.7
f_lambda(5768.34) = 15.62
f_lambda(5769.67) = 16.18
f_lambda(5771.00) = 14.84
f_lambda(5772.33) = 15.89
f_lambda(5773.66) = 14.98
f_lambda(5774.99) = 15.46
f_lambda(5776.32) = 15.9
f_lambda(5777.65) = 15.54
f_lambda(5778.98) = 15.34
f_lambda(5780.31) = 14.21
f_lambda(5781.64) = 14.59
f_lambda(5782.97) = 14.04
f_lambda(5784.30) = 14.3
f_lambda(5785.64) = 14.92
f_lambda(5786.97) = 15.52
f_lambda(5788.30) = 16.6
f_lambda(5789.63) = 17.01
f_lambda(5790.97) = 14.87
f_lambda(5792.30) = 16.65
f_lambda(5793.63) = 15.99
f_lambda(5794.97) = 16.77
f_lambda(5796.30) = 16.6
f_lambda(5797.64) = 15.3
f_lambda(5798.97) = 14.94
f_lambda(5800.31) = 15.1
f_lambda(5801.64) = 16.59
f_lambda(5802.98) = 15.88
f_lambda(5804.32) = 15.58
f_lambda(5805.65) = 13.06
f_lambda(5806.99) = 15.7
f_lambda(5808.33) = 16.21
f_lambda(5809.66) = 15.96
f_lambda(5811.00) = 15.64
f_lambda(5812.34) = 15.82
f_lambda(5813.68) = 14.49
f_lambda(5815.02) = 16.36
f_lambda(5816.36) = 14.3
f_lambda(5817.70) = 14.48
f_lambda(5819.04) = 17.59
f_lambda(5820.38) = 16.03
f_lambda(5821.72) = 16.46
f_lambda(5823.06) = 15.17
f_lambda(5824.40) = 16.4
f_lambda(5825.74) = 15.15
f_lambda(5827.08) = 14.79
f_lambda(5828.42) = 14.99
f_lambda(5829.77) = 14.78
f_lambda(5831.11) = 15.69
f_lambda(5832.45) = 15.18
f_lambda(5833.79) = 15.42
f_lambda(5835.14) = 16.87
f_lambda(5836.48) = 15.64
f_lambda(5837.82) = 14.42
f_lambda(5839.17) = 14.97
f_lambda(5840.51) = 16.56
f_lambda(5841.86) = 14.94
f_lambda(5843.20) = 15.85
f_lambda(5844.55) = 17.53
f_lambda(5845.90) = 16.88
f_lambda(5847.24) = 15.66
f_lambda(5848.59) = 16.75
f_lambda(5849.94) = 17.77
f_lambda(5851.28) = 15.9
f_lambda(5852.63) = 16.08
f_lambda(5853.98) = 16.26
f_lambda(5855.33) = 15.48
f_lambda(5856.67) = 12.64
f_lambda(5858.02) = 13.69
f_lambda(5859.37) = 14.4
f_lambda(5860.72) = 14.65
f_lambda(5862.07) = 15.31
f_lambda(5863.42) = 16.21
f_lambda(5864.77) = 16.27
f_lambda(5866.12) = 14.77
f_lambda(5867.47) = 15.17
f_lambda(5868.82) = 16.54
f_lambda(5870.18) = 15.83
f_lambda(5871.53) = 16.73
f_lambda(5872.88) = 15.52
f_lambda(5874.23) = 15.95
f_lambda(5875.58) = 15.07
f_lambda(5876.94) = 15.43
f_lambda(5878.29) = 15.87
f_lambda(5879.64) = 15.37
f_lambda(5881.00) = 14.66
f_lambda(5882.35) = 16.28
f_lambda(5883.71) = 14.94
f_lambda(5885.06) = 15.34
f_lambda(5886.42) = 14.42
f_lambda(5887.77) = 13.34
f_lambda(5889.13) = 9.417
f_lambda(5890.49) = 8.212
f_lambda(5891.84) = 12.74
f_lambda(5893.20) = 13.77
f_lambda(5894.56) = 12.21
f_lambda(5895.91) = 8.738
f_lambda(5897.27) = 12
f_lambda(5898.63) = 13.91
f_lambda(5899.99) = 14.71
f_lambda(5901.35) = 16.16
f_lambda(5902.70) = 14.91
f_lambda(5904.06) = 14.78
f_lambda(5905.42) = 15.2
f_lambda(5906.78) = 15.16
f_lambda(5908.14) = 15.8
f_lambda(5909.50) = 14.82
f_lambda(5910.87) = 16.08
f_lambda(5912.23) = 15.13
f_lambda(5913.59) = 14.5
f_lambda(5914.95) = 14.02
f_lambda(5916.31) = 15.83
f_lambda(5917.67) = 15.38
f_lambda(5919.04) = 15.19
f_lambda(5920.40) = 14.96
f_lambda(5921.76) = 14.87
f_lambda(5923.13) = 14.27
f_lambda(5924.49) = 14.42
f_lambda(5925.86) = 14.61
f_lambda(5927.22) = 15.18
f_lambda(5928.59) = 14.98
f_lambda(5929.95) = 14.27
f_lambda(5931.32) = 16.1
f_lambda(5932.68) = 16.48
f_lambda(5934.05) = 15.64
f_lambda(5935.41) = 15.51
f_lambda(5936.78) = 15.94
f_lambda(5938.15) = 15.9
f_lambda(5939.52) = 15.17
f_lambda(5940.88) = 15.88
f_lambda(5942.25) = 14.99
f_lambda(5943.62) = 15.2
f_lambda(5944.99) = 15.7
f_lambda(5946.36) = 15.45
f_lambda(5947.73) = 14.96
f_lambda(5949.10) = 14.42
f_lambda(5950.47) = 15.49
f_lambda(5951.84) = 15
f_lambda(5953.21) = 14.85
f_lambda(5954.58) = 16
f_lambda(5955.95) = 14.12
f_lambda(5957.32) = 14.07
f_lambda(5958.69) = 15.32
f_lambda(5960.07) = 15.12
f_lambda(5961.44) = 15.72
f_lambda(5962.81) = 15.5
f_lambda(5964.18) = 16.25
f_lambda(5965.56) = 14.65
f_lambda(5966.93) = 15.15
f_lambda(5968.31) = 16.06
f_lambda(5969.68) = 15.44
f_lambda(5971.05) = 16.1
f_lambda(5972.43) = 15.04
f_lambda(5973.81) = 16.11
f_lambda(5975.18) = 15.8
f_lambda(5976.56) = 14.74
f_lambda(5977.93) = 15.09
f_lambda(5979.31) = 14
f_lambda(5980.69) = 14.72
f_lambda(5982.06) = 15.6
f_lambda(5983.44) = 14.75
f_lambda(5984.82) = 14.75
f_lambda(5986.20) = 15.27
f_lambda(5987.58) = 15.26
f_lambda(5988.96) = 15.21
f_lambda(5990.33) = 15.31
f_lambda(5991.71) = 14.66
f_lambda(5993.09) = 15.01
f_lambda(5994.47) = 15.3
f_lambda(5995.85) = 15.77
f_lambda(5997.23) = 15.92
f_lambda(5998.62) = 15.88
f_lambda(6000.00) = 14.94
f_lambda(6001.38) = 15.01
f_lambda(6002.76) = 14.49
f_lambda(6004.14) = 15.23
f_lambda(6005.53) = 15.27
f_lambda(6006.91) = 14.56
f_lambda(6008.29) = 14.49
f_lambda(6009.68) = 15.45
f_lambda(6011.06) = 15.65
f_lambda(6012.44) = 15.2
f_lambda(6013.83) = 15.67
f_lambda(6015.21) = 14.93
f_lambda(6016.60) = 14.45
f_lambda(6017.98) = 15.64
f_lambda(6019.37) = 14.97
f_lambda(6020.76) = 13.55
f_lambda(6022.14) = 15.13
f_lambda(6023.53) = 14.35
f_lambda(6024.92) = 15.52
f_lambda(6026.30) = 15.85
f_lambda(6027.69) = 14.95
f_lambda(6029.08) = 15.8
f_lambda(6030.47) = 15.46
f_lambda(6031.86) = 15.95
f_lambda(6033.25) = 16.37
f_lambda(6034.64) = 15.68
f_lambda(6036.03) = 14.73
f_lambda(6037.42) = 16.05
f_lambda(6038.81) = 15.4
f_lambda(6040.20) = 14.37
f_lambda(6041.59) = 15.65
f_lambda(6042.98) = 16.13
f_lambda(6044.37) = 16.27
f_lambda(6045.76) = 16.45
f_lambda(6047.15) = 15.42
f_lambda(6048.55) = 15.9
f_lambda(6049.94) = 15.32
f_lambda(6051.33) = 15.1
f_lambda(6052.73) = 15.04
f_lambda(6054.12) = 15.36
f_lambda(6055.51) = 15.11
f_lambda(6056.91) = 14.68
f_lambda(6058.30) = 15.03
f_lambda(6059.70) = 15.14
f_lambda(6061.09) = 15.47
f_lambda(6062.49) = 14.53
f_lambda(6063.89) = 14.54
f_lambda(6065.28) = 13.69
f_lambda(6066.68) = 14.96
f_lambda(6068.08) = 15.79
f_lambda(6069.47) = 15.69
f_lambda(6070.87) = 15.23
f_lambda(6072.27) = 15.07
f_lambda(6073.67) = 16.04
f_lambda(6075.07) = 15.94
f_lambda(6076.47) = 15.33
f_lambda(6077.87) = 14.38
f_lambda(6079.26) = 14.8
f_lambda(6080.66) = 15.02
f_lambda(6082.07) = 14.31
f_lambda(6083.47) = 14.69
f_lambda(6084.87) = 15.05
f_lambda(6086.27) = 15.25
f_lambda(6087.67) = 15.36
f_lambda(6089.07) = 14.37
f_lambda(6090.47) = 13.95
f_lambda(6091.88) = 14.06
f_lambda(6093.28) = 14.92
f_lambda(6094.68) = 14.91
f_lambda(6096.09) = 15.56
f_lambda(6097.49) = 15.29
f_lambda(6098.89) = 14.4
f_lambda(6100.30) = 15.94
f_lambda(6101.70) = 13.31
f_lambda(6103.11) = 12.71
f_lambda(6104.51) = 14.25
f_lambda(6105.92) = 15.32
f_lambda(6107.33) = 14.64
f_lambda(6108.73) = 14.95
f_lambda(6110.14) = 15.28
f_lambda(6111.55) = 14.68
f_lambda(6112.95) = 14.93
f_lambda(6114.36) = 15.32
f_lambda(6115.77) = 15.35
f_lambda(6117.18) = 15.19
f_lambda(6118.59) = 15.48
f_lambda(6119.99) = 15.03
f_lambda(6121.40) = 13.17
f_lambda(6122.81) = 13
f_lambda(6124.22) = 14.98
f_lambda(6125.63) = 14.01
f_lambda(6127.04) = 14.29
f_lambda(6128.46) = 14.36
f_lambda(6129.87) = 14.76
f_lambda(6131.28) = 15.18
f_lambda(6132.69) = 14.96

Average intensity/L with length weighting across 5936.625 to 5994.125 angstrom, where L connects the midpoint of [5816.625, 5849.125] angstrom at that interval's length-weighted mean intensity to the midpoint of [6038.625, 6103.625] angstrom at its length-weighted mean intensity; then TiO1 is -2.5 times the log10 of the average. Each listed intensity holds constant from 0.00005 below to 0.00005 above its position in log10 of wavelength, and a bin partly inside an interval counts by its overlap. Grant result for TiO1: 0.01 mag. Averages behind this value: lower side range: 15.7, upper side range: 15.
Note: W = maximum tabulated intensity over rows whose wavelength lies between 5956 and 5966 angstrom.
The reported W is 16.25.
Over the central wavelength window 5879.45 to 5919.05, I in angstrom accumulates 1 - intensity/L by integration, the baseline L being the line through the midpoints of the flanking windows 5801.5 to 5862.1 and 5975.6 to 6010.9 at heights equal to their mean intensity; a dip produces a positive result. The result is 3.3 angstrom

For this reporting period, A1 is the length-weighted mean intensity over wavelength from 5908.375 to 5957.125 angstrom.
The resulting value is 15.2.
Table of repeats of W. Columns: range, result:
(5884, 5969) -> 16.48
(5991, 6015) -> 15.92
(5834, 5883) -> 17.77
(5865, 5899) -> 16.73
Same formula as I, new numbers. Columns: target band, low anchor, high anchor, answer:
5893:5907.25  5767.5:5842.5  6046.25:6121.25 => 1.45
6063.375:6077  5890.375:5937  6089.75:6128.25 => -0.59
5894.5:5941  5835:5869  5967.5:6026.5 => 1.73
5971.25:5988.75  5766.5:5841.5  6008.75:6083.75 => 0.22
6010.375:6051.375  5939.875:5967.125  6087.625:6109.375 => -1.45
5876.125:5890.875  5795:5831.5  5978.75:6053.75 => 1.32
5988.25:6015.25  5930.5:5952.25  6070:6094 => 0.08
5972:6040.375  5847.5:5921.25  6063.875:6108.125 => -1.79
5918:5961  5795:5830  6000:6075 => 0.58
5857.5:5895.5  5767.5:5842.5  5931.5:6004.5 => 2.16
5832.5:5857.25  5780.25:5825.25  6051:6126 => -0.63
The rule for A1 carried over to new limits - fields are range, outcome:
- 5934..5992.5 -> 15.3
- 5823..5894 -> 15.2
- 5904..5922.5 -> 15.1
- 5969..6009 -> 15.2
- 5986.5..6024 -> 15.1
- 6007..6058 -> 15.3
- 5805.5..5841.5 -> 15.5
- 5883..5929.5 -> 14.1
